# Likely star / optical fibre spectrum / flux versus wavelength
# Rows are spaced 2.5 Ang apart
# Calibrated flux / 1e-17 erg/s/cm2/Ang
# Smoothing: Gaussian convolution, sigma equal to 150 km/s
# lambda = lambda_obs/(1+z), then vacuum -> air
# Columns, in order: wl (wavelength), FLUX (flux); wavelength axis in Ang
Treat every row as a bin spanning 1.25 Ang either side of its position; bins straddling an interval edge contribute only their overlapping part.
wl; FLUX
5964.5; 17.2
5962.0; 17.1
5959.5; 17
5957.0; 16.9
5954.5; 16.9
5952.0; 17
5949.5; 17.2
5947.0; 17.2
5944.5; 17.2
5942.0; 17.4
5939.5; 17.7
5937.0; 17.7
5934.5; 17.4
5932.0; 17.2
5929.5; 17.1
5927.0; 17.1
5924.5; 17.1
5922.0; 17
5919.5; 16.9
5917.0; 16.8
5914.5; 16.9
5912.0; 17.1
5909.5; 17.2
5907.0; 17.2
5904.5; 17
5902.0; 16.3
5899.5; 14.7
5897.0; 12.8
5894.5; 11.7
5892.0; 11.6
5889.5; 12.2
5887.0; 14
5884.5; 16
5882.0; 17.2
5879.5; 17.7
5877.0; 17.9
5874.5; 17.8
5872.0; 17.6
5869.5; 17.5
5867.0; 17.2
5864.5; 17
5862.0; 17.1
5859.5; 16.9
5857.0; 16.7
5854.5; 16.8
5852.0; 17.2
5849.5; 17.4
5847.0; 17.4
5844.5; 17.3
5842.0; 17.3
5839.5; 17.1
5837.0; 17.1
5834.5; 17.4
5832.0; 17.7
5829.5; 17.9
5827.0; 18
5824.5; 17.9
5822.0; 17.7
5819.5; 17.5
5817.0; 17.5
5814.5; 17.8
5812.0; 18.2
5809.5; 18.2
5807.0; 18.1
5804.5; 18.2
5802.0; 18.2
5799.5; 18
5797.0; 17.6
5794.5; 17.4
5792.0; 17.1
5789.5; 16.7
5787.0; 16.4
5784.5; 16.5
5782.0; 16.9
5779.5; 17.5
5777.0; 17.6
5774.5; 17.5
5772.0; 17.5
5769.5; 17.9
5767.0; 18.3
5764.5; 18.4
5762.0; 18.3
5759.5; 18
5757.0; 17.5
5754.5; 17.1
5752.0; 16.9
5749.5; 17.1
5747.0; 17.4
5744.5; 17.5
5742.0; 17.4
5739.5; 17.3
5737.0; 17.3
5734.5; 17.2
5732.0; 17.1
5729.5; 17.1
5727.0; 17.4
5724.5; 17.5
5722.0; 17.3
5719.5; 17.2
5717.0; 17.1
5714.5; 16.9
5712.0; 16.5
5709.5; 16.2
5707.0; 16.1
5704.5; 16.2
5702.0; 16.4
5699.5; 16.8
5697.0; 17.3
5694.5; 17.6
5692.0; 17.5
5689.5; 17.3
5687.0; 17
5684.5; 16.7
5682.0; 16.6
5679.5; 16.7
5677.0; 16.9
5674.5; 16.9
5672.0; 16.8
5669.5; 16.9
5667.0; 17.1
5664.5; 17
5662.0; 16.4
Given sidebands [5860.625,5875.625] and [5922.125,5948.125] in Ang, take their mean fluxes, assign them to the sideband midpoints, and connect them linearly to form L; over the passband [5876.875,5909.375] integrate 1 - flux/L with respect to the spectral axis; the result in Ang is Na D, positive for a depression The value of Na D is 4.24 Ang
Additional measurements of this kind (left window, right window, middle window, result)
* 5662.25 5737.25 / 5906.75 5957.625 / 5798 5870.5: -2.0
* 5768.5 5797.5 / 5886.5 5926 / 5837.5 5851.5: -0.8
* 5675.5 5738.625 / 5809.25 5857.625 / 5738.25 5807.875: -1.1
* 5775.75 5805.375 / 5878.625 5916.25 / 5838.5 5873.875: -2.4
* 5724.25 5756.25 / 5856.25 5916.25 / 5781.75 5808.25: -0.9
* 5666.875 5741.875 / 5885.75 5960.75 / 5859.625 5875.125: -0.8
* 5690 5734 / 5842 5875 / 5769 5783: -0.3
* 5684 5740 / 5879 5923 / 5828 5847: -1.6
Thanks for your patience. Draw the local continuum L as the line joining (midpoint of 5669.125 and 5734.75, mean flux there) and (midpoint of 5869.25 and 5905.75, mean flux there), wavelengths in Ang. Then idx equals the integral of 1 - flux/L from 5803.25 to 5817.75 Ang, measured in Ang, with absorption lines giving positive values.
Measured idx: -1.8 Ang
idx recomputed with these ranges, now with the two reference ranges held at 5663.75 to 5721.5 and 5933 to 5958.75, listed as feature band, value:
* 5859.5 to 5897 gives 2.9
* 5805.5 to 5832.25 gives -1.3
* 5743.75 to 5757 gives -0.2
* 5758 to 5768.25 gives -0.8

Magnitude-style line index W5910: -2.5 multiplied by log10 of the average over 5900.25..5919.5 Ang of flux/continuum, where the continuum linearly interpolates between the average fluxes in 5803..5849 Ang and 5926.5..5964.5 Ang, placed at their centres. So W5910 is 0.030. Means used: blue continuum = 17.7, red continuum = 17.2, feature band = 16.9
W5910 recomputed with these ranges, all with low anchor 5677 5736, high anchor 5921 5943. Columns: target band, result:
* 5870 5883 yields -0.027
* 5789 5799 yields -0.014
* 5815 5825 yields -0.032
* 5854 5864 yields 0.019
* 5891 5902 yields 0.296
